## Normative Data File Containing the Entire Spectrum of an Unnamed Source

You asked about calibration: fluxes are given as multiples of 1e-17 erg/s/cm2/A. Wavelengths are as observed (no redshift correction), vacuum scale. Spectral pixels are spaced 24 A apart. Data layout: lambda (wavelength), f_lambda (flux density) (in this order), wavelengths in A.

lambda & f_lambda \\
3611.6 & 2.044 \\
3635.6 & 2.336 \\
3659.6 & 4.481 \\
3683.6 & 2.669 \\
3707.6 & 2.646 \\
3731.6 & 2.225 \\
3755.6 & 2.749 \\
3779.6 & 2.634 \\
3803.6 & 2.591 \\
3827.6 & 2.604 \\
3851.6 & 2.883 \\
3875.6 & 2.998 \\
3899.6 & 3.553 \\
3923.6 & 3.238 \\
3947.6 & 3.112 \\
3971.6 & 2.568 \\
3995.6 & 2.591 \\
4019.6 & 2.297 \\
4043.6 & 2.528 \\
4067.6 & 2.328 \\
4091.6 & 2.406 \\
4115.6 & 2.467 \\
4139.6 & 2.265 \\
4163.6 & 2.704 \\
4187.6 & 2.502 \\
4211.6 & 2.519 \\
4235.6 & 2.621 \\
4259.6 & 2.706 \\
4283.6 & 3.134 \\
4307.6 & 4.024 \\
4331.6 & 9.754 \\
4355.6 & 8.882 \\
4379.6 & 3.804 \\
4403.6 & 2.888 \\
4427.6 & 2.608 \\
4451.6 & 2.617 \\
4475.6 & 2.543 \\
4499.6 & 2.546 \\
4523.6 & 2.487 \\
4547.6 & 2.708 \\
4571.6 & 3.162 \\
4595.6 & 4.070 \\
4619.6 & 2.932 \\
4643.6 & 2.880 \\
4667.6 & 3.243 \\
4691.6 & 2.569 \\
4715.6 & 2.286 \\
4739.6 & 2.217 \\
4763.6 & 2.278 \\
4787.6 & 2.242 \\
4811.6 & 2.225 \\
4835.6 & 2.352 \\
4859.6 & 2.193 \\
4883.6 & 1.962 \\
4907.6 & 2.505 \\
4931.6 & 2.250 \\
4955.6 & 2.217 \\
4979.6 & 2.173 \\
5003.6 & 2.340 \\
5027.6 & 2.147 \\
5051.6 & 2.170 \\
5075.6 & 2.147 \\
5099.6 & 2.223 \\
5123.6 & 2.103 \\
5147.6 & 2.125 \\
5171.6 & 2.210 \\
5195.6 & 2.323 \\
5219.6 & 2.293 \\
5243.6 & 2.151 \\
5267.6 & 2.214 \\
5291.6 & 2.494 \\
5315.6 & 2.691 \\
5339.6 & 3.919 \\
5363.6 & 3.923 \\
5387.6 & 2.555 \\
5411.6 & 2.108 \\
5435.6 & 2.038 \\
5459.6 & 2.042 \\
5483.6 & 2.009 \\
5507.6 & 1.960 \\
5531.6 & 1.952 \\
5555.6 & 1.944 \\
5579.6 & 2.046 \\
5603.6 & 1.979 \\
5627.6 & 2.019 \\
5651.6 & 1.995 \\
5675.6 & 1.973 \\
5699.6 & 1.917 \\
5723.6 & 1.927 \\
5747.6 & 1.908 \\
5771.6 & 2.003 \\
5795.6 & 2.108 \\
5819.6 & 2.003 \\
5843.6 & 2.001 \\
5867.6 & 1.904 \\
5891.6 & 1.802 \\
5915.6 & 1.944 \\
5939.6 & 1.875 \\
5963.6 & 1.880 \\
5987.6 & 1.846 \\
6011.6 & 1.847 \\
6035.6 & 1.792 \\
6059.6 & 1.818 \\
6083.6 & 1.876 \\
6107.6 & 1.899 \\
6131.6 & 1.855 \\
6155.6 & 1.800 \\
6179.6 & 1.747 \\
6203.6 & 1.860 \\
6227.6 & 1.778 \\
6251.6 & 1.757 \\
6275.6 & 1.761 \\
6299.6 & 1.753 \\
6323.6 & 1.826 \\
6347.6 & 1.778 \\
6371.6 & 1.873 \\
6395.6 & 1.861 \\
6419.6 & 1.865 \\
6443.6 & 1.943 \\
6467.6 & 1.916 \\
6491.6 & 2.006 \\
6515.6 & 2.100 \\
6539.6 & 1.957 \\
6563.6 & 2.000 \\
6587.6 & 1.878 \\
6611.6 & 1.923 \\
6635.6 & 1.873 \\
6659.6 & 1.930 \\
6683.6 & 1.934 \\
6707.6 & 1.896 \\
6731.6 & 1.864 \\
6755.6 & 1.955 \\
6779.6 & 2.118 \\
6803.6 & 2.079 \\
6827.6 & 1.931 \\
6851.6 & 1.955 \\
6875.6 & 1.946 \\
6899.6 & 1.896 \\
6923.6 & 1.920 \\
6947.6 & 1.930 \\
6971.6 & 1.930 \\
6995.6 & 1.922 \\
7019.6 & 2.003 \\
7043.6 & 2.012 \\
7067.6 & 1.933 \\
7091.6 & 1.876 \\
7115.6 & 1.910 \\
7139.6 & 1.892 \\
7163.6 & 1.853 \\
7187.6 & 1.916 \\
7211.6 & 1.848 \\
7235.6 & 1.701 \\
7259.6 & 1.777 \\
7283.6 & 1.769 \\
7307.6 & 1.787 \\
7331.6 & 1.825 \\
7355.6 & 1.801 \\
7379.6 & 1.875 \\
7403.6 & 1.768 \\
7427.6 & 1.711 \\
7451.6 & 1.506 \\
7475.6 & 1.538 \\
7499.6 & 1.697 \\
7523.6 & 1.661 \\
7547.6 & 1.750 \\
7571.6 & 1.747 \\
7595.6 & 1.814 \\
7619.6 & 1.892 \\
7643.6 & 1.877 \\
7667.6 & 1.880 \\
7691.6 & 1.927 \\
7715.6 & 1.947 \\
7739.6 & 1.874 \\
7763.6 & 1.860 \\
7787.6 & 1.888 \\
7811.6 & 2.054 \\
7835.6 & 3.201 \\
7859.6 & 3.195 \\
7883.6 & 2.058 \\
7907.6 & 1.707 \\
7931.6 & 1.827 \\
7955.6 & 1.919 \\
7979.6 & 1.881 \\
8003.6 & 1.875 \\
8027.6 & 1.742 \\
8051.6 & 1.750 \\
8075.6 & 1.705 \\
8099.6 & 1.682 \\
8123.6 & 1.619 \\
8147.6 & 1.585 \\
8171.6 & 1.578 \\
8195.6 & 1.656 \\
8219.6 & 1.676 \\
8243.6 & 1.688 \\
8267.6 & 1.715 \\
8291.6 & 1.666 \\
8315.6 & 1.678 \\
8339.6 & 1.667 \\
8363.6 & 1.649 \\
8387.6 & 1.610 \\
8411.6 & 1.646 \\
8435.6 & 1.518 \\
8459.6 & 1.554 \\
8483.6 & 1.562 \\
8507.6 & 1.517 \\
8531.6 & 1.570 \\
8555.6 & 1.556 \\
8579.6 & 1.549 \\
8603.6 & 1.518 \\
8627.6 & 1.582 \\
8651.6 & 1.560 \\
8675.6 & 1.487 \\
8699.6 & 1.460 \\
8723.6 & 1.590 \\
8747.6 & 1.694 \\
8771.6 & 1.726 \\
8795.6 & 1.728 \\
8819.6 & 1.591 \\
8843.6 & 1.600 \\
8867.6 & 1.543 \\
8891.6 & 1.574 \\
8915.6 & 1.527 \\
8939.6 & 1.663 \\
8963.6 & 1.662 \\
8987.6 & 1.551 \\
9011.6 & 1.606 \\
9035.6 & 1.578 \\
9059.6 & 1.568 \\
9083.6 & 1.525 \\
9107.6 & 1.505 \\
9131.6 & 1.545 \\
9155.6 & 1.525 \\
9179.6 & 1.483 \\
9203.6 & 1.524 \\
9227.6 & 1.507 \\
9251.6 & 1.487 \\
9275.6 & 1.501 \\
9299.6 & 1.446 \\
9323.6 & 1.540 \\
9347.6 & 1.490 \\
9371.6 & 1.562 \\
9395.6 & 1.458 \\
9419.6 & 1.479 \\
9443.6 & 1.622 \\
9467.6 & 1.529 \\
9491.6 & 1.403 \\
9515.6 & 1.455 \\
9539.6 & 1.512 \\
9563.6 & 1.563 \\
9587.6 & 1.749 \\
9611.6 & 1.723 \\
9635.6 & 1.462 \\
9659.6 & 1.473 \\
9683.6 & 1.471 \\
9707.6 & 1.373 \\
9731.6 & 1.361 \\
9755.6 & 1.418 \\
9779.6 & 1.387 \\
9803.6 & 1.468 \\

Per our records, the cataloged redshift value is 1.80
